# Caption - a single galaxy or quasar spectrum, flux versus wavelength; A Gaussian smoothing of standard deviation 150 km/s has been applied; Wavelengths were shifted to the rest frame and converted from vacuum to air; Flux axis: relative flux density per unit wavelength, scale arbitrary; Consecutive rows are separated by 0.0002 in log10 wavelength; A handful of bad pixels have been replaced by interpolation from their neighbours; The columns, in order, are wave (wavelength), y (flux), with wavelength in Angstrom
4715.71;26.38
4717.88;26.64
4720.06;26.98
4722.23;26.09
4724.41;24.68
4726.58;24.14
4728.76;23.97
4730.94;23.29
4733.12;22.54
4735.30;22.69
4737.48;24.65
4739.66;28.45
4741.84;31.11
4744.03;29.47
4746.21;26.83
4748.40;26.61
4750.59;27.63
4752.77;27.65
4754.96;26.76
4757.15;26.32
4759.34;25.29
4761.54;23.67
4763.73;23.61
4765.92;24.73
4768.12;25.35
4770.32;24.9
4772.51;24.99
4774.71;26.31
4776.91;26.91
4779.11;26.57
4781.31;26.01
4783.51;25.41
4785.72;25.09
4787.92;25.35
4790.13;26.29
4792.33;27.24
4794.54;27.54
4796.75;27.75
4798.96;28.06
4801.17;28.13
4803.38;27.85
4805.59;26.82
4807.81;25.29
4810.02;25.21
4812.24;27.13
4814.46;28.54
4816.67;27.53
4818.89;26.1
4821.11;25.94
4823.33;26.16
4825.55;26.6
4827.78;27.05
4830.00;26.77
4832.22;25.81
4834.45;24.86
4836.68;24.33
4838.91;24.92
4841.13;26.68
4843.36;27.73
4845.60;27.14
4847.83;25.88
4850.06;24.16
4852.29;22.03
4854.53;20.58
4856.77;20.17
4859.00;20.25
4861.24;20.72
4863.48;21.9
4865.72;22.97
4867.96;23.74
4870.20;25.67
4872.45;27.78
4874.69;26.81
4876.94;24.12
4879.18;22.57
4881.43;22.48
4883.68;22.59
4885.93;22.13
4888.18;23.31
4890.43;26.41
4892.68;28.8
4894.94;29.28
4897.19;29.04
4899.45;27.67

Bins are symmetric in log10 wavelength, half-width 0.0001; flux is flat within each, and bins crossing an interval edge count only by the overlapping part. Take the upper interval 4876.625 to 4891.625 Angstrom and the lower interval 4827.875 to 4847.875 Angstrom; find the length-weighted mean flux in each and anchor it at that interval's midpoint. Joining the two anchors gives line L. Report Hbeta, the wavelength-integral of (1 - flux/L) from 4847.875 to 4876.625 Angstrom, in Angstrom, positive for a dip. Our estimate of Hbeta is 1.6 Angstrom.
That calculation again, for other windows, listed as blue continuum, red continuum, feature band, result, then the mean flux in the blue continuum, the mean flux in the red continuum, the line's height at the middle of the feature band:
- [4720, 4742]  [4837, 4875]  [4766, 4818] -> -4.2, 25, 24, 24.5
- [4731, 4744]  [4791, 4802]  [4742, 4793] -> 1.4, 26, 27.7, 26.9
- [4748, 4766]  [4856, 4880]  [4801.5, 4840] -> -3.0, 25.8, 23.4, 24.4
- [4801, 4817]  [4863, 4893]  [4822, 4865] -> 2.1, 27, 24.3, 25.6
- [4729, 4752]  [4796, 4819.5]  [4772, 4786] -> 0.4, 26.3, 27.1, 26.8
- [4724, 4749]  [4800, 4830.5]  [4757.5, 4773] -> 0.8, 25.7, 26.8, 26.1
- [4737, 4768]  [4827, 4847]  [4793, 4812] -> -0.5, 26.6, 26.1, 26.3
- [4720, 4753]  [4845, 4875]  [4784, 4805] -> -1.9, 26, 23.4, 24.8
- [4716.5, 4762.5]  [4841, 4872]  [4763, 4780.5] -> -0.1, 26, 23.5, 25.3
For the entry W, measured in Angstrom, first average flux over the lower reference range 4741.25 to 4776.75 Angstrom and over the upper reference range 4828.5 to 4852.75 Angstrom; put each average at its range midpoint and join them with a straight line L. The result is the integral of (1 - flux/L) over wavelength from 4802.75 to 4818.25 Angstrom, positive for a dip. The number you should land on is -0.60 Angstrom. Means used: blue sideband 26.3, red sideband 25.6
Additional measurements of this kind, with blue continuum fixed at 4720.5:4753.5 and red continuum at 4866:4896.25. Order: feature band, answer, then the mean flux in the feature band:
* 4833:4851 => -0.3 Angstrom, 25.7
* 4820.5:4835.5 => -0.5 Angstrom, 26.2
